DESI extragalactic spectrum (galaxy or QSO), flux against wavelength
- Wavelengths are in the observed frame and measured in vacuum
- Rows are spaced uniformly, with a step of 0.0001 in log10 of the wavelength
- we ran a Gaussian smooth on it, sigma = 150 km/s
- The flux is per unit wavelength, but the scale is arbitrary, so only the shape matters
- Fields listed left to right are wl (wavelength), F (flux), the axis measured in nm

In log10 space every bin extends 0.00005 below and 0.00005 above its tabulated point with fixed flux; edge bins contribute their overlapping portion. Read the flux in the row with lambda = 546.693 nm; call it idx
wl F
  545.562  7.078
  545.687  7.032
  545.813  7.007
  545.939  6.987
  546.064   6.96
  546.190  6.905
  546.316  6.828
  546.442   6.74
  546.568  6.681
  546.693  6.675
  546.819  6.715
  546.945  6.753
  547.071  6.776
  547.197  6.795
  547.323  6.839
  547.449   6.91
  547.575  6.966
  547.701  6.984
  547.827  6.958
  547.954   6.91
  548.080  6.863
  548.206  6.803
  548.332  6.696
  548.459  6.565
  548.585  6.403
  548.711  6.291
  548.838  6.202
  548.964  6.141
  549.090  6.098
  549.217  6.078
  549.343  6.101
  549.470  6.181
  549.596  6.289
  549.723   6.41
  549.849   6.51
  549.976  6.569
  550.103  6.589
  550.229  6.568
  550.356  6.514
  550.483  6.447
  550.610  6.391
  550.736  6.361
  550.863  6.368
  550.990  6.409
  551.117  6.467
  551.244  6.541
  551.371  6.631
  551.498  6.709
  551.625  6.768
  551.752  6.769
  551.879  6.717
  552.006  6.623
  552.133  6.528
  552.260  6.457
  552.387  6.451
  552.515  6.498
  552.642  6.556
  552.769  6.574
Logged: 6.675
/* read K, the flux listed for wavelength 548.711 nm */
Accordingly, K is 6.291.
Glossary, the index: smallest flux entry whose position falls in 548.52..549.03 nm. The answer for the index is 6.141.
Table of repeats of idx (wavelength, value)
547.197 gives 6.795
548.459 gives 6.565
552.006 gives 6.623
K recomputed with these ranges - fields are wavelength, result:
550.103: 6.589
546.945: 6.753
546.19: 6.905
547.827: 6.958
